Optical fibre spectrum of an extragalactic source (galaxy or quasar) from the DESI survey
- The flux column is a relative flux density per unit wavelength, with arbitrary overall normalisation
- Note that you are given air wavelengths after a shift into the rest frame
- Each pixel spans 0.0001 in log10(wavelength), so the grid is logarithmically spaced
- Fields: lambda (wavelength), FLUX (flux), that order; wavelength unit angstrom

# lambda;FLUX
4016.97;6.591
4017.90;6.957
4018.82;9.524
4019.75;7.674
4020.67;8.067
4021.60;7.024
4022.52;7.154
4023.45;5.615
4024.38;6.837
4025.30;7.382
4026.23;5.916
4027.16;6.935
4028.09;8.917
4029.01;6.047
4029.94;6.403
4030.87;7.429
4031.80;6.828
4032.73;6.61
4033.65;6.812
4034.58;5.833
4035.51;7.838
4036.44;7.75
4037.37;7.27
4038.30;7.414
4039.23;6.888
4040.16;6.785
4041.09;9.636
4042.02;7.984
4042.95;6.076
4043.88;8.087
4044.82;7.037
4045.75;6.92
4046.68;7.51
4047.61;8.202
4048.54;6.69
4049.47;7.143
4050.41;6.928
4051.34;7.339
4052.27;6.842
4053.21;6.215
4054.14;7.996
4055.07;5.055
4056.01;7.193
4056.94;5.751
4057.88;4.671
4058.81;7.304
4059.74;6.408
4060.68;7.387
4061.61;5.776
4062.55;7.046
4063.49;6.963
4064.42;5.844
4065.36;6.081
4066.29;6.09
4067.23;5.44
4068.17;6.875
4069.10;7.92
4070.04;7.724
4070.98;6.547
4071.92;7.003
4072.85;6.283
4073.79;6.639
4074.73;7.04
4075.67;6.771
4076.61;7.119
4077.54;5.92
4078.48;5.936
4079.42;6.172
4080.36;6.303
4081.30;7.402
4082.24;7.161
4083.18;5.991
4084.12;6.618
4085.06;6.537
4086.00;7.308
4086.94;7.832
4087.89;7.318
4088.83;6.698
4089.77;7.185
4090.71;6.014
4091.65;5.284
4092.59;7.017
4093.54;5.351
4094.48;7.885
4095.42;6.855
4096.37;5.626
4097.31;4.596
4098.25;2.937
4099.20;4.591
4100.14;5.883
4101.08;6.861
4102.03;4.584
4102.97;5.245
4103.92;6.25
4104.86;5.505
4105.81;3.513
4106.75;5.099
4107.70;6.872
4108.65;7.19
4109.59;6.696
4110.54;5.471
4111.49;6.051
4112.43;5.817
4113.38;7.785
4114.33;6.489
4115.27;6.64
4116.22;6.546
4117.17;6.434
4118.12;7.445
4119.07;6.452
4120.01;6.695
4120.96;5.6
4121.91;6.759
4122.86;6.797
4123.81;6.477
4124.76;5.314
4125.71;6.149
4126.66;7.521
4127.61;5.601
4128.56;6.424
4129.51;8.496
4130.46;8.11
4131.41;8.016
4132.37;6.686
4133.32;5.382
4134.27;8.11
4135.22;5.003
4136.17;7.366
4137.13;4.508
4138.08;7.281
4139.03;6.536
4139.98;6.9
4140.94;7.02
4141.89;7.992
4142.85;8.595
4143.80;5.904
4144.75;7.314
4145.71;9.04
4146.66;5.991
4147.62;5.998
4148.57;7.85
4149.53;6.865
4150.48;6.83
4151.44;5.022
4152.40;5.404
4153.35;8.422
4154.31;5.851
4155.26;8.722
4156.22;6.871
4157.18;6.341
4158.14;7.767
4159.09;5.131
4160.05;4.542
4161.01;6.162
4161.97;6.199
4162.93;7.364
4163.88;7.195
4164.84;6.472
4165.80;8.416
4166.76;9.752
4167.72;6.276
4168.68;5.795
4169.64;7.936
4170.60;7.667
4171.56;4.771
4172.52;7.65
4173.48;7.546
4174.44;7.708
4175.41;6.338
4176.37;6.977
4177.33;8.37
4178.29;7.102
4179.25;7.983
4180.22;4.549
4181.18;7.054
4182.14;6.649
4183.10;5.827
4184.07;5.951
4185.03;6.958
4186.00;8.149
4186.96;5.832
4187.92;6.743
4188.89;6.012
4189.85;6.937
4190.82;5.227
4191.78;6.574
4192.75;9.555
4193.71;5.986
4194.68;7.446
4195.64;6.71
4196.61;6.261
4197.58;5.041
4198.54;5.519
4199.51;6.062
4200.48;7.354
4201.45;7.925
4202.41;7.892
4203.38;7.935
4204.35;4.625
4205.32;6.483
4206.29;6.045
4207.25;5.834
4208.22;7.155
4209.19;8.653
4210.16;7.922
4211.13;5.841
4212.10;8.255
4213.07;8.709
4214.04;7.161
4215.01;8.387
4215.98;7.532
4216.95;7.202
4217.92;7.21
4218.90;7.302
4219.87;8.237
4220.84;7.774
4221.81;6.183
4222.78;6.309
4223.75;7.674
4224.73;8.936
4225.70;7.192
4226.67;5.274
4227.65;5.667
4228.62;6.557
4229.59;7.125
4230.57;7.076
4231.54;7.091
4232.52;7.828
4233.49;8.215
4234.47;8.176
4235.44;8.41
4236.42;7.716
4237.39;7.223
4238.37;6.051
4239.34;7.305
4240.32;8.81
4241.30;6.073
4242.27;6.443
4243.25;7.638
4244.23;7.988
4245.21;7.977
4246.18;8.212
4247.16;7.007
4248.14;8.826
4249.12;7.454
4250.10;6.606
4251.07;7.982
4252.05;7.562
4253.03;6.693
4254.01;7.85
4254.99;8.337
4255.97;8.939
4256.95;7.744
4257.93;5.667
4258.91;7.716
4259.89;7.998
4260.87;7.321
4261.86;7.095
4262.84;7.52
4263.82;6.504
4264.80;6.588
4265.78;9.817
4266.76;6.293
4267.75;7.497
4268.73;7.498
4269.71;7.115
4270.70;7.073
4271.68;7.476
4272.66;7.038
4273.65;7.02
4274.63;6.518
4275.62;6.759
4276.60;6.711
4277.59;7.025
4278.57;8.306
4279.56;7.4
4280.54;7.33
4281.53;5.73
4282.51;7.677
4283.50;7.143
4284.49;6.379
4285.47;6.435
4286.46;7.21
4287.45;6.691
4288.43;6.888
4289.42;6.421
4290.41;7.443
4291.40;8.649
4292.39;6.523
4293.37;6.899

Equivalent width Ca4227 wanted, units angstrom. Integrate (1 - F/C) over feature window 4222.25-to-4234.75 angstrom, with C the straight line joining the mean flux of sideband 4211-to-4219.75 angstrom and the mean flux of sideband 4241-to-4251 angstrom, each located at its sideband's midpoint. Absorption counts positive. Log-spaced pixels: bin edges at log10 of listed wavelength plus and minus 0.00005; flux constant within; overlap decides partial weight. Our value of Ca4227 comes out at 0.67 angstrom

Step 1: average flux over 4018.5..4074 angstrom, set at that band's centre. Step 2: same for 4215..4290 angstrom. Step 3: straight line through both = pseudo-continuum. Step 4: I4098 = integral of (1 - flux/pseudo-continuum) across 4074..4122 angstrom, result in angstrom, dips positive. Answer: 5.3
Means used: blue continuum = 6.95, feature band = 6.26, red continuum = 7.29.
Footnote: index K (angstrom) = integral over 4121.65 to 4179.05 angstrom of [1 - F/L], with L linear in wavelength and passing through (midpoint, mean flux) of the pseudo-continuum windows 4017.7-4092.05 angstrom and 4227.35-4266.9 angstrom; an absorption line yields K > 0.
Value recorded 2.3 angstrom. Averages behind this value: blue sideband 6.89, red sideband 7.46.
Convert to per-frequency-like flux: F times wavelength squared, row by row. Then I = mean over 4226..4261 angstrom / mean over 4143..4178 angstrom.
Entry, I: 1.11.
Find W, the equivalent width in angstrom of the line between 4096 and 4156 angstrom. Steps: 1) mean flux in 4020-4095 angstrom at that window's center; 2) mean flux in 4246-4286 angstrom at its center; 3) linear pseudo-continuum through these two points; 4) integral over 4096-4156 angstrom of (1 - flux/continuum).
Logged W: 4.81 angstrom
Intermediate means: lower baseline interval 6.84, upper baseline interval 7.31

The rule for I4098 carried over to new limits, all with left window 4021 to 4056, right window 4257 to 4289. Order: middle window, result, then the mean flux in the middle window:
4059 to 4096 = 2.2 angstrom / 6.66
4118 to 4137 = 1.1 angstrom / 6.67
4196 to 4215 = 0.5 angstrom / 6.91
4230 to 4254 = -1.4 angstrom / 7.52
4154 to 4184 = 1.0 angstrom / 6.86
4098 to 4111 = 2.9 angstrom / 5.52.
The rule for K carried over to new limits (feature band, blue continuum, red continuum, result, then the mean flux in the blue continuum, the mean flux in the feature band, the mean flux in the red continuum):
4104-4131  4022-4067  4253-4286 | 2.22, 6.88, 6.43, 7.25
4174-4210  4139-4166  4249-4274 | 1.50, 6.84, 6.75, 7.4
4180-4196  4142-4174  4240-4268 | 1.06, 6.91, 6.63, 7.51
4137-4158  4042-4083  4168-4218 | -0.28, 6.73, 6.93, 6.9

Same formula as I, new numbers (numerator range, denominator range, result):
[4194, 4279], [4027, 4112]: 1.20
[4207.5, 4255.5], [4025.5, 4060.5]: 1.16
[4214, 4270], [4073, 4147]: 1.22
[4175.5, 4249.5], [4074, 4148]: 1.15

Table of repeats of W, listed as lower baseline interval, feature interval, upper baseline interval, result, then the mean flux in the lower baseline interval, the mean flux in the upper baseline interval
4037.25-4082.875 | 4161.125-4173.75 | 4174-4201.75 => -0.75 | 6.83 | 6.71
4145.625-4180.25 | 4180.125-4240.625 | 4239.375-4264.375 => 1.76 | 6.89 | 7.51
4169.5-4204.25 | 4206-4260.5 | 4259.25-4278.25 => -2.89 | 6.8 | 7.22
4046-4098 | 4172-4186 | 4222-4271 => 0.29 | 6.62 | 7.39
